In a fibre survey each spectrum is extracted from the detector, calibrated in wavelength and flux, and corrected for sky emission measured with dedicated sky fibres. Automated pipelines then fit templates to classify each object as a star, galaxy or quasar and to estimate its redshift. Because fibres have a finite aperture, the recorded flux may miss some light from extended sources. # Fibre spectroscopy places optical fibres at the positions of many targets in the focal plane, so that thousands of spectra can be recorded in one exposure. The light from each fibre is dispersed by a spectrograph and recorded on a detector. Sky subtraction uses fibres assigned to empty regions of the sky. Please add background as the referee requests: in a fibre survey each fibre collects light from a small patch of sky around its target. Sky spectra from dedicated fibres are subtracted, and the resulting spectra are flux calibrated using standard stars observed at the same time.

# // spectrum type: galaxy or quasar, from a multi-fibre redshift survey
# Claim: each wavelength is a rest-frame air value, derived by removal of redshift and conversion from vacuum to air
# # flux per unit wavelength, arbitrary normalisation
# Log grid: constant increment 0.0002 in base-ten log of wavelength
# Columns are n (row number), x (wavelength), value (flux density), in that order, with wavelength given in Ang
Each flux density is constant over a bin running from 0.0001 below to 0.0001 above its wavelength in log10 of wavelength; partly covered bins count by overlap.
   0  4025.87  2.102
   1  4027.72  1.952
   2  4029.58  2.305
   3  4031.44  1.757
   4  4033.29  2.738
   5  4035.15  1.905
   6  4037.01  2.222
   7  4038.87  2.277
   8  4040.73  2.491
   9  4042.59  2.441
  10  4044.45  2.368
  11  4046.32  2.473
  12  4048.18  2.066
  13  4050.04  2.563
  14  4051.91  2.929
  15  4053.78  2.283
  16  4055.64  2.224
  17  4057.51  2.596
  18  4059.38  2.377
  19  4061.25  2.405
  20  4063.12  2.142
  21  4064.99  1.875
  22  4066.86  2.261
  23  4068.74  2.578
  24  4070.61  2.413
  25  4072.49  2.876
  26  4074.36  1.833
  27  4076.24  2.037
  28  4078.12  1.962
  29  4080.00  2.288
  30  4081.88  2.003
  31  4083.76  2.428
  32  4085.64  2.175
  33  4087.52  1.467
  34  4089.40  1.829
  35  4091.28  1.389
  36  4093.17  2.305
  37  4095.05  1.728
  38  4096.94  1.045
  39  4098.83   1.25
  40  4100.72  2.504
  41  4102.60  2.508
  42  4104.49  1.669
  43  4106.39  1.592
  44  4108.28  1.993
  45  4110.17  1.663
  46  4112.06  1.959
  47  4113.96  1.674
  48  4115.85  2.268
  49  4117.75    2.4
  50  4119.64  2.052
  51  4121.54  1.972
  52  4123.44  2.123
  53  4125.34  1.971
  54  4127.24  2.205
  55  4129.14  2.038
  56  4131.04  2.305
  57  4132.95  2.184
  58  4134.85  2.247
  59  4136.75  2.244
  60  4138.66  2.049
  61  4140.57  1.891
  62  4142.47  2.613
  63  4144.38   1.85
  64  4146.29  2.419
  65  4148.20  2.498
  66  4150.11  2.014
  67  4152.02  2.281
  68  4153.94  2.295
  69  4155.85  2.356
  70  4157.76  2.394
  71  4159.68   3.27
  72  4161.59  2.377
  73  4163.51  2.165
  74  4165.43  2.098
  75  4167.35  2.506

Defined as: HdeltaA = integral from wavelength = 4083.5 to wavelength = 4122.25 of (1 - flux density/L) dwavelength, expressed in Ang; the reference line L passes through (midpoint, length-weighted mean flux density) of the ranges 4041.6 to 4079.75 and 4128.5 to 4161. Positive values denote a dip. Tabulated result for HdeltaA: 7.1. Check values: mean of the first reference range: 2.33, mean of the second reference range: 2.3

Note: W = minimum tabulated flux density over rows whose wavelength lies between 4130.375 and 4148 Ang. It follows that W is 1.85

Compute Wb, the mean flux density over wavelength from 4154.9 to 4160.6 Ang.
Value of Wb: 2.67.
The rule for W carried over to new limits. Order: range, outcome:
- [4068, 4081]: 1.833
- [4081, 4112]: 1.045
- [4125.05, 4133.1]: 1.971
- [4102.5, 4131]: 1.592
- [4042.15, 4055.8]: 2.066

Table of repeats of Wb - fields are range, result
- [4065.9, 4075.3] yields 2.39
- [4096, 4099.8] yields 1.15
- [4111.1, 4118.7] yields 2.08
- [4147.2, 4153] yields 2.26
